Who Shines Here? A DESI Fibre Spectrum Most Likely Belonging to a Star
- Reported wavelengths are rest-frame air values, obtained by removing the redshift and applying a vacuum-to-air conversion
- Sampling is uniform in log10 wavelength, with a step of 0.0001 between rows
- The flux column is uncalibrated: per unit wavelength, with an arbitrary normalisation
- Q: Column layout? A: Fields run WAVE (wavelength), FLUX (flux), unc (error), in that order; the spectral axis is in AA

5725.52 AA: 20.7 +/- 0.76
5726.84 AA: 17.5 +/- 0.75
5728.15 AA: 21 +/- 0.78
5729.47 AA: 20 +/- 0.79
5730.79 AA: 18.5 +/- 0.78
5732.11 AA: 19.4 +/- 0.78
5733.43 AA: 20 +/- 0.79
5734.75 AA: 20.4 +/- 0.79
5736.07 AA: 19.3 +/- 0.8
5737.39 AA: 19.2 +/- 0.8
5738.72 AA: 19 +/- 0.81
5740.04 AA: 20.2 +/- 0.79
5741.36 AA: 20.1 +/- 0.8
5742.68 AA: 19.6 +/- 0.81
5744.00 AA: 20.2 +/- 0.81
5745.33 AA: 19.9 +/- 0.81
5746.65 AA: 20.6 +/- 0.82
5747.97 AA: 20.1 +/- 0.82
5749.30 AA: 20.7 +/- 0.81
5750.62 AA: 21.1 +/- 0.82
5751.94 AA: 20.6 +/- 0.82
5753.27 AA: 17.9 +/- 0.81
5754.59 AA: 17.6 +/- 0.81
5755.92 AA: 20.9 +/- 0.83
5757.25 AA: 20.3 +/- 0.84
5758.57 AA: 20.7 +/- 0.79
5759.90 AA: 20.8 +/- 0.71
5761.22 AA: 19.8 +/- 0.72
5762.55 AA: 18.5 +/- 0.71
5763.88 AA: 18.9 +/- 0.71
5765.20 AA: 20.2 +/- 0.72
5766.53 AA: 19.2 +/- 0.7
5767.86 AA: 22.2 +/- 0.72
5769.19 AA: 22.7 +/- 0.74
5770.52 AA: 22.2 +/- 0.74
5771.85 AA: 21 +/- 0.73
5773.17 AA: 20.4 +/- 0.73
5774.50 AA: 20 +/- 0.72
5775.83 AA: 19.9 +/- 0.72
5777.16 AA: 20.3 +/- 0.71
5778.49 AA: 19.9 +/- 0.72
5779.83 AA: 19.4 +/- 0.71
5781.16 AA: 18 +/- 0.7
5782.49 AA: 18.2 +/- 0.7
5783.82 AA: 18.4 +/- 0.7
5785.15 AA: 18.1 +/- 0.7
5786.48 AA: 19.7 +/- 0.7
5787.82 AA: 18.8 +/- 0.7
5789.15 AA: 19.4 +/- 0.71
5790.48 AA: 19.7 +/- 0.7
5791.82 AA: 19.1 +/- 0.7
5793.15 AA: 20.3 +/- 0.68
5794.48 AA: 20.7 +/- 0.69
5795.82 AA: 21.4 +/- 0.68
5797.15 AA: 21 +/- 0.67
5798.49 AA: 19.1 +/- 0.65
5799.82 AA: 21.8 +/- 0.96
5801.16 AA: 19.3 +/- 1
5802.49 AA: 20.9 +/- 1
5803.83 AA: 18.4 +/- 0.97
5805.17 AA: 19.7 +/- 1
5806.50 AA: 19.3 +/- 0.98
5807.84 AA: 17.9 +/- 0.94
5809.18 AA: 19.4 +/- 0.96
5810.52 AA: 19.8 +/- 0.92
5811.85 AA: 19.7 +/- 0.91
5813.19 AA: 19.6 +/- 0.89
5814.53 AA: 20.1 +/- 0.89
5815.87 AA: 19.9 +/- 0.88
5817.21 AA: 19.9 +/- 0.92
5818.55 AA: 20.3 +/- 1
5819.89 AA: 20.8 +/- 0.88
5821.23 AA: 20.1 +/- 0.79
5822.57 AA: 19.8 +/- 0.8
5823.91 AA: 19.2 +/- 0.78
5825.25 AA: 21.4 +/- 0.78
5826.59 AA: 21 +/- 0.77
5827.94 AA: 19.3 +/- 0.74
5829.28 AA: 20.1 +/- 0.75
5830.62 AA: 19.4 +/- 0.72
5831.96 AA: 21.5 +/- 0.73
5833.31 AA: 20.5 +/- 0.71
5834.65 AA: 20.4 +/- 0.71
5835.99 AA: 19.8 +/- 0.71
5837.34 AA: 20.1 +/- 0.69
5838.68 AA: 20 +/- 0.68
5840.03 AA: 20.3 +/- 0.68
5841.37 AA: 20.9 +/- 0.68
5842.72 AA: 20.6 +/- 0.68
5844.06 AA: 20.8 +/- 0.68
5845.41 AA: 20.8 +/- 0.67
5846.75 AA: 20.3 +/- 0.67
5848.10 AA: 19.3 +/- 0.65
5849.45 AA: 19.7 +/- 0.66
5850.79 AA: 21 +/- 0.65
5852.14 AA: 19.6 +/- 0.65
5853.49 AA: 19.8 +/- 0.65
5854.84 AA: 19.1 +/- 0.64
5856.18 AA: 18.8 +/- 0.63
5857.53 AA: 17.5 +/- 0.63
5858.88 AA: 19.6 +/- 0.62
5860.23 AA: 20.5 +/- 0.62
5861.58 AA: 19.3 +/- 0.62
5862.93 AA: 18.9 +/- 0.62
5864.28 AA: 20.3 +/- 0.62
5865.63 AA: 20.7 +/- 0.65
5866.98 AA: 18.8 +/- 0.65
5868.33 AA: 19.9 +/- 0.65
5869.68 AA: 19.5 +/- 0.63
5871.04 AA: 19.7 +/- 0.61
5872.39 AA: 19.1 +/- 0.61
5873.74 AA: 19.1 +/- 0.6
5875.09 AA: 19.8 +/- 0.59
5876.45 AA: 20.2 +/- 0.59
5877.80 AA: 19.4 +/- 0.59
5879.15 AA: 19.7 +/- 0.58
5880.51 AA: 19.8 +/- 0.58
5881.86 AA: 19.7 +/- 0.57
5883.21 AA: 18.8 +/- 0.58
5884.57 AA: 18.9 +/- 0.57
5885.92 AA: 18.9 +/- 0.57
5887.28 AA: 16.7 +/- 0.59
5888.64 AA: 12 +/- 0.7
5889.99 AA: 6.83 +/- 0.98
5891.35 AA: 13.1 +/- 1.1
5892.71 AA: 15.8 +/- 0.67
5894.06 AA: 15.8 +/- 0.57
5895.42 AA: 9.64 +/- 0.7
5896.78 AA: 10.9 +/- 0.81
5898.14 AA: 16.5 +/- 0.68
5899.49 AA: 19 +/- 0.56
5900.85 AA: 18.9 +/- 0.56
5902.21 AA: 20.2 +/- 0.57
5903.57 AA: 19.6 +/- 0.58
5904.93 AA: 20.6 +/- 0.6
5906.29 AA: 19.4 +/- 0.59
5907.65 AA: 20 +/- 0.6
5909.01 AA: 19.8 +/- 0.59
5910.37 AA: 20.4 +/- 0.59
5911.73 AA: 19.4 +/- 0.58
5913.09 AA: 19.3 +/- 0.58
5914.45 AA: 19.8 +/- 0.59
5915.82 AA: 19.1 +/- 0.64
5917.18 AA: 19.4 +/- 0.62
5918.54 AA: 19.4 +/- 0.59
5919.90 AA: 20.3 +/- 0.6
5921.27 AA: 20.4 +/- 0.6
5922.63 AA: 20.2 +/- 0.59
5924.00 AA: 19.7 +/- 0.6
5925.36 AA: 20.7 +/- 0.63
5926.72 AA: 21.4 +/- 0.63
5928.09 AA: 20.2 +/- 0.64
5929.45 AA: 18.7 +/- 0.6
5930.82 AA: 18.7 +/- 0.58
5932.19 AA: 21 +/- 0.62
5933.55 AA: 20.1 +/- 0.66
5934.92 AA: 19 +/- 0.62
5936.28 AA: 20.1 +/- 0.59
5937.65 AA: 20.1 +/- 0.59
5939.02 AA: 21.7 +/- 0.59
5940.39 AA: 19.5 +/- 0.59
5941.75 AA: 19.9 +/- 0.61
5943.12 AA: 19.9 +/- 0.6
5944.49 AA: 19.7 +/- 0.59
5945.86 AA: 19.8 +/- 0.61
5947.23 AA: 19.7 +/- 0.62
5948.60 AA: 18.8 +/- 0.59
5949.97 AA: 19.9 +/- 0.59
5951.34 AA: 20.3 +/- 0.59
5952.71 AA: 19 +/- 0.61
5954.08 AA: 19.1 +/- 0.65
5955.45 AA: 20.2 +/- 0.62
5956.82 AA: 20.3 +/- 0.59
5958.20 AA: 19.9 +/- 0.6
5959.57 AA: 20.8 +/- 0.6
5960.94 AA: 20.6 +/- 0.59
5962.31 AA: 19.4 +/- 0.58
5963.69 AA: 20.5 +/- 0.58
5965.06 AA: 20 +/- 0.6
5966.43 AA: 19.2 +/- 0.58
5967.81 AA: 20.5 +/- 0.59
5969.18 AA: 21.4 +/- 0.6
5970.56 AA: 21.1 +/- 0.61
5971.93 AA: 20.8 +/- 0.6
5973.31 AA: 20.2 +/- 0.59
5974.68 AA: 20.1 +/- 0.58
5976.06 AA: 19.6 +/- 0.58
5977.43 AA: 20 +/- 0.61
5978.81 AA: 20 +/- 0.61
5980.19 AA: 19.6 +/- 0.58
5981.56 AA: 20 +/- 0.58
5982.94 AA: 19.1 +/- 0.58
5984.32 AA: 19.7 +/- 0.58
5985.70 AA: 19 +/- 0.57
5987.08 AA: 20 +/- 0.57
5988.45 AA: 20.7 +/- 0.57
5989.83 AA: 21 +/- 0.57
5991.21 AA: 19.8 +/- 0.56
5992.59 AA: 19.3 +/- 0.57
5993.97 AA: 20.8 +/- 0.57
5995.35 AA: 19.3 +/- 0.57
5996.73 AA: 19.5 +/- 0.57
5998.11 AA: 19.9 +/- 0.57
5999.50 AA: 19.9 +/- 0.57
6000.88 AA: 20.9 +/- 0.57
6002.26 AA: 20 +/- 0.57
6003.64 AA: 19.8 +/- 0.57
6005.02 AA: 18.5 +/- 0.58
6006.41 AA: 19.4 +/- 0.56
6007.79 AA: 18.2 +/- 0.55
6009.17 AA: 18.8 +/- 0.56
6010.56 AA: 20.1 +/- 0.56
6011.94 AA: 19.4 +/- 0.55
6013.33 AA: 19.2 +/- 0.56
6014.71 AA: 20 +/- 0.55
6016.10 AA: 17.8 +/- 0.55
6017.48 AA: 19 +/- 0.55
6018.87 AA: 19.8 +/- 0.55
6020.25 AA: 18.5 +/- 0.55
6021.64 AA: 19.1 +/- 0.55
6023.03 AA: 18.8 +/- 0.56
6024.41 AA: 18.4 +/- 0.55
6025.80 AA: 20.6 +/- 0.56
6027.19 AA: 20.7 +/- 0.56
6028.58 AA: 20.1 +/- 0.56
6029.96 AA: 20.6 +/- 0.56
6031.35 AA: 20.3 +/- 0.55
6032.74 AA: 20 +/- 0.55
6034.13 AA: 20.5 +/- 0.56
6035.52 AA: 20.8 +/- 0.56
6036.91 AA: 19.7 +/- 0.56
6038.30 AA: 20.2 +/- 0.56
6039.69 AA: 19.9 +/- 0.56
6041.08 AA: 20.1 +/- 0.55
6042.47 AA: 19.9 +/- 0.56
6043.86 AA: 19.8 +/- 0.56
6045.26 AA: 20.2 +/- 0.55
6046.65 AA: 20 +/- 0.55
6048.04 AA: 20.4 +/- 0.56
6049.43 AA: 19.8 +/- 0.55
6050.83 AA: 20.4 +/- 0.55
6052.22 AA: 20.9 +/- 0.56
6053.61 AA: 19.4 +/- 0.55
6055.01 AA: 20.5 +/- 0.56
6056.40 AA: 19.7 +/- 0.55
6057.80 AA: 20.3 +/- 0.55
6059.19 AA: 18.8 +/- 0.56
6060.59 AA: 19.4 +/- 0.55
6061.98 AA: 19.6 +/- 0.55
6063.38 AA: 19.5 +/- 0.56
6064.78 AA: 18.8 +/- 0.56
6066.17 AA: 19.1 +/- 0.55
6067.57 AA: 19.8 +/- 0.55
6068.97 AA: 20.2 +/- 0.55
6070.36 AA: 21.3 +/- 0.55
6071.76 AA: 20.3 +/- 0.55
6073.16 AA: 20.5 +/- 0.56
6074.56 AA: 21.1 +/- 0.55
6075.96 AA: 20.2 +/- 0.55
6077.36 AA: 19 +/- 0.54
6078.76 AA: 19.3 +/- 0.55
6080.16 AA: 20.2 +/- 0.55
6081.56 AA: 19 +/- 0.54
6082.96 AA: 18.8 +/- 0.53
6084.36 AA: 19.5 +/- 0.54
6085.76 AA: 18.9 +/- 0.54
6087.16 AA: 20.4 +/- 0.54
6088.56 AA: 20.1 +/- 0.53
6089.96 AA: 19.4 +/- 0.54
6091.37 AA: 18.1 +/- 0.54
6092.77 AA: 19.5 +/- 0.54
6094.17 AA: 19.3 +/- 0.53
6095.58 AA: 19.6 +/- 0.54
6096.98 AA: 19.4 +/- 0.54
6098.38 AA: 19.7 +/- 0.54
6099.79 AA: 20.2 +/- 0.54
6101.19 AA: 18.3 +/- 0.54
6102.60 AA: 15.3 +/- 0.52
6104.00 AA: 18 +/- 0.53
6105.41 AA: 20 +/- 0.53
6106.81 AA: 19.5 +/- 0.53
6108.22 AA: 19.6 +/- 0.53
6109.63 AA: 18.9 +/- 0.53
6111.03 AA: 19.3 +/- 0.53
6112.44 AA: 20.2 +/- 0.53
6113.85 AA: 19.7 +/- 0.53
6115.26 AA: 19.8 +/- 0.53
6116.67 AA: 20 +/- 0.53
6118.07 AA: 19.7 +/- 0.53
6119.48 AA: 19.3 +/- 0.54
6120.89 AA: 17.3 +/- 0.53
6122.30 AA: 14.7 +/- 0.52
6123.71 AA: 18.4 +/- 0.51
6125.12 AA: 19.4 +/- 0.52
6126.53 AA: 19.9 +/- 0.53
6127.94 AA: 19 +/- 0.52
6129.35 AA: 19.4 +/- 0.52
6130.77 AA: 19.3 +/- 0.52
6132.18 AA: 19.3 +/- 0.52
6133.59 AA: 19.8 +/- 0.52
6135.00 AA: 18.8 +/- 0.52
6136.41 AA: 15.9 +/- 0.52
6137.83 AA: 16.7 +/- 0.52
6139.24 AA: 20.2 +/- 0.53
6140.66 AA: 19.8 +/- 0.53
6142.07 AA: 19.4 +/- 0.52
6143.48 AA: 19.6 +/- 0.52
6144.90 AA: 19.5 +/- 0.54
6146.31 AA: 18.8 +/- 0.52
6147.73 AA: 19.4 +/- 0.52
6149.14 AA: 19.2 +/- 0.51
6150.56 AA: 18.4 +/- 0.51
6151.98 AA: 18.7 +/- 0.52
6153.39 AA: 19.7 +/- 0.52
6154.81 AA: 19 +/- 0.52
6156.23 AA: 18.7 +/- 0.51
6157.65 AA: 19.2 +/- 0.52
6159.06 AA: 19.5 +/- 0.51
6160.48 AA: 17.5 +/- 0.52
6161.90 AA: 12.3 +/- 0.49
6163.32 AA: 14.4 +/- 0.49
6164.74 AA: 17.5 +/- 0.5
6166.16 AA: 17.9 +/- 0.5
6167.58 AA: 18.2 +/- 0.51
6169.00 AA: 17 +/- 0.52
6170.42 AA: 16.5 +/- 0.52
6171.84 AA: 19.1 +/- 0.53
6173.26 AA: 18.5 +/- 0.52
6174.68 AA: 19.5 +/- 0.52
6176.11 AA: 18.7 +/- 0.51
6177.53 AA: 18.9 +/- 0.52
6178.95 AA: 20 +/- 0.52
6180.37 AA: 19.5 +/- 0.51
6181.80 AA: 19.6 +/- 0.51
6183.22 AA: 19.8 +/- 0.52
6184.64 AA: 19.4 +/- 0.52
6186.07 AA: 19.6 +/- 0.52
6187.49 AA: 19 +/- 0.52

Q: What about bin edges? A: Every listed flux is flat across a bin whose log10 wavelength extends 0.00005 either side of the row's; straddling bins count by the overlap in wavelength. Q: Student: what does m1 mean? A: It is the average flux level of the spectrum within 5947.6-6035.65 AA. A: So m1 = 19.8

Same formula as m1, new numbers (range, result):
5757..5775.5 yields 20.5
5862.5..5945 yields 18.8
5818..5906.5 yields 18.9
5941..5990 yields 20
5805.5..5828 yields 19.9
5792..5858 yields 20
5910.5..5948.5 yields 19.9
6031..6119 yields 19.7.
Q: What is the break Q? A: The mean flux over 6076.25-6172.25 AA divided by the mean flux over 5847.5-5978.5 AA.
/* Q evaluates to 0.98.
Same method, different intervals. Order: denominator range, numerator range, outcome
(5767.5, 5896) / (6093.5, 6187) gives 0.97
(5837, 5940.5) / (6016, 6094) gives 1.04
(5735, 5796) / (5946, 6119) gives 0.99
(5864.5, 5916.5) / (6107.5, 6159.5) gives 1.05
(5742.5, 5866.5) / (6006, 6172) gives 0.96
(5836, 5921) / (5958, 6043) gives 1.06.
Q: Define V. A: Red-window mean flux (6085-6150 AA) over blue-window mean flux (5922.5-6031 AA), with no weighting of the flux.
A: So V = 0.96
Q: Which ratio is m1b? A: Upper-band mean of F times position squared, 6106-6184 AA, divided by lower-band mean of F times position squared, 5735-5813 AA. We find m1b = 1.1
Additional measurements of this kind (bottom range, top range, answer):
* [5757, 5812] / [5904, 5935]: 1.05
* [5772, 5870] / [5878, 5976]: 1.00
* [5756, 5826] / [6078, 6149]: 1.07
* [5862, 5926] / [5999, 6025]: 1.09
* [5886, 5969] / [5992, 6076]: 1.09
